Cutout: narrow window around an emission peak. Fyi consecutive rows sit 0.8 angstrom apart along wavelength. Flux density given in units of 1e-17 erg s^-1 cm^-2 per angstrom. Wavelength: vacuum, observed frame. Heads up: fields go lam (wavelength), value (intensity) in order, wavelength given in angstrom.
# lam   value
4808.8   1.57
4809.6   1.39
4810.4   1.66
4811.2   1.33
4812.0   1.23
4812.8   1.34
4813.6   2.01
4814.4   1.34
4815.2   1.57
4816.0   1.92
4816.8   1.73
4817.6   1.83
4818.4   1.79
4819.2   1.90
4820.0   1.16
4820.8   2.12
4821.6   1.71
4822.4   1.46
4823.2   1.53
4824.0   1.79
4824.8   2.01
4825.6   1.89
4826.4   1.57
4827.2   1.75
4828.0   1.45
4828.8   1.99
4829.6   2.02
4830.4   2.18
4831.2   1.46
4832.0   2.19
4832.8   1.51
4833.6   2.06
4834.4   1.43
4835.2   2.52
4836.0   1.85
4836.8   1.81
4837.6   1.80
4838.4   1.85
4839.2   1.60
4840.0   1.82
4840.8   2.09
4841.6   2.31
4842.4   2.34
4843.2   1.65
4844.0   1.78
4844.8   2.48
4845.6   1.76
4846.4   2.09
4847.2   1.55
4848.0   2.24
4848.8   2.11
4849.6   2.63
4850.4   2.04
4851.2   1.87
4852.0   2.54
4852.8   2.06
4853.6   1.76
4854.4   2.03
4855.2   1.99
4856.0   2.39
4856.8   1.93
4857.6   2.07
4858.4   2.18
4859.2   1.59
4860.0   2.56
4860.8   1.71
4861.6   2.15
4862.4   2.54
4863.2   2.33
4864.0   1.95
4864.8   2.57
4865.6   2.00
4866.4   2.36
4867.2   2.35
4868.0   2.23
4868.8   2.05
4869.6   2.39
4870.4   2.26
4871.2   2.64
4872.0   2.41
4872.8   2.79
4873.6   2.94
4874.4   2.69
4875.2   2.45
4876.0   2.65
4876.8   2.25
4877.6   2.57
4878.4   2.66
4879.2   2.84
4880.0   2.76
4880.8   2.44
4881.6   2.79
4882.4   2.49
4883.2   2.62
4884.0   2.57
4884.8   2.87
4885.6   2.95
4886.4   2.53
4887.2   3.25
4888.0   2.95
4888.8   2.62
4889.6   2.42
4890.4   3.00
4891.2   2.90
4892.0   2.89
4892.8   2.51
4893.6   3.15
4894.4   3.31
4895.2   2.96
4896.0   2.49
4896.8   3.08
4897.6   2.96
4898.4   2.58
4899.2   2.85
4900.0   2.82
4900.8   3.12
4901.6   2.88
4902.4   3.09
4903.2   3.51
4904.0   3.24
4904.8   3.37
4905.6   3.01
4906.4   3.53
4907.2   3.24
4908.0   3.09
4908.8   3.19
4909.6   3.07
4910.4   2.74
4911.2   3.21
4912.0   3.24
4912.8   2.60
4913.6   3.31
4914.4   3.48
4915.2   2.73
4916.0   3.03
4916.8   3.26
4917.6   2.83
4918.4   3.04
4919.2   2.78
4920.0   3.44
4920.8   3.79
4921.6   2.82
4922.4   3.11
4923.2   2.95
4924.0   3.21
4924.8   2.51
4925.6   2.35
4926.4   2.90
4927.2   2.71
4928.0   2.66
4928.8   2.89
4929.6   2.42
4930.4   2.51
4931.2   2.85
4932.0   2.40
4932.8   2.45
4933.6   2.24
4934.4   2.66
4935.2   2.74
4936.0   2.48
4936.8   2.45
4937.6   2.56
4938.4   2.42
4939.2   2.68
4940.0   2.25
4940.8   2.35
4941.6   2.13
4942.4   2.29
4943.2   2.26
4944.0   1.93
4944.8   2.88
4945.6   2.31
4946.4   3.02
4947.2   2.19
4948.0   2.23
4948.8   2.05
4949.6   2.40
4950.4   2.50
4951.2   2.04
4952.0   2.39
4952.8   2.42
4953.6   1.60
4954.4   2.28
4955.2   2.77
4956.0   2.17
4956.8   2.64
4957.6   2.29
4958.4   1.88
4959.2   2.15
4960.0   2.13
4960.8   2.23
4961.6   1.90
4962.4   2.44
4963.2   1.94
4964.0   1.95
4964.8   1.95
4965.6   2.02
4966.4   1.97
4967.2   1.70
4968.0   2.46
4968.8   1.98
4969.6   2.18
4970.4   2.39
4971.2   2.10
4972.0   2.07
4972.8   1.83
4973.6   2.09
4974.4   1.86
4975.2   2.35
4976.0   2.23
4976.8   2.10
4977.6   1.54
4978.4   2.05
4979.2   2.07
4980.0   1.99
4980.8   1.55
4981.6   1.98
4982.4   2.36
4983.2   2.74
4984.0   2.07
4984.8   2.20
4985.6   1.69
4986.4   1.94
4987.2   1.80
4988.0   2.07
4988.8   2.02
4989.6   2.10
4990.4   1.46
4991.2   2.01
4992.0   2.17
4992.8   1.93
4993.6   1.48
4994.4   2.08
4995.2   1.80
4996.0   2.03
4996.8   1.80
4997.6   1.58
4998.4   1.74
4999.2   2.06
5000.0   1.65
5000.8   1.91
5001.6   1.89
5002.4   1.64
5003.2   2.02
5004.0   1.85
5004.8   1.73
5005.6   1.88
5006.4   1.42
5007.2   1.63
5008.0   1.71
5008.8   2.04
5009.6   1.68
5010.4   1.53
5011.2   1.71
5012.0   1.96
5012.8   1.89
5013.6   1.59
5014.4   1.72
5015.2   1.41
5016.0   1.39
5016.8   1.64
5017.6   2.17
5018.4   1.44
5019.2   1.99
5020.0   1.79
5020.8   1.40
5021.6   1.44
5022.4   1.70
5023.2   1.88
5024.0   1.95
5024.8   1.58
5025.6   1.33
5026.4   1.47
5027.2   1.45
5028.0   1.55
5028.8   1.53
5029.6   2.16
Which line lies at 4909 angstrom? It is C IV 1549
